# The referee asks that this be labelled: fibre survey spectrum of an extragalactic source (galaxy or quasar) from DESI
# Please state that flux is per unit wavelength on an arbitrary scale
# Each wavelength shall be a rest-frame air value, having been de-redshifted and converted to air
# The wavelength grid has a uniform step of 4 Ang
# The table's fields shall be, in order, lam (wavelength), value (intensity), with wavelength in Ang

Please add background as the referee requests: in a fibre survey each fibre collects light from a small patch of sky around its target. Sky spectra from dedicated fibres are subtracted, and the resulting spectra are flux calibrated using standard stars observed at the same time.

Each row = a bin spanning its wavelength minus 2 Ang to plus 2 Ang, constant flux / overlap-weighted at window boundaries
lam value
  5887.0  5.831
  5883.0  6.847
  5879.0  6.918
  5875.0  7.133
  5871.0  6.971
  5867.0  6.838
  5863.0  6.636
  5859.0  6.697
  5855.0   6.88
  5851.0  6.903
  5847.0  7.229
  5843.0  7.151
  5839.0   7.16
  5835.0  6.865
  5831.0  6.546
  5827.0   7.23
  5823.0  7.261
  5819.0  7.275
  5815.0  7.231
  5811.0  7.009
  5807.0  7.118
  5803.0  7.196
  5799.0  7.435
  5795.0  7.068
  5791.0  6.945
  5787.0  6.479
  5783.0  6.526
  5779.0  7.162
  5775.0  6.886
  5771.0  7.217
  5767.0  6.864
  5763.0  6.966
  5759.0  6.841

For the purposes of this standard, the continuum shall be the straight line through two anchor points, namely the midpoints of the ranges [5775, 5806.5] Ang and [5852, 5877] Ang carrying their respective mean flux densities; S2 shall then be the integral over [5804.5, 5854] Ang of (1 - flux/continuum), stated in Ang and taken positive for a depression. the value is -1.2 Ang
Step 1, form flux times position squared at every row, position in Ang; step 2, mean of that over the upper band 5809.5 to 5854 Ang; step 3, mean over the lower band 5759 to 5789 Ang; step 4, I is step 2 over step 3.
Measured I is 1.1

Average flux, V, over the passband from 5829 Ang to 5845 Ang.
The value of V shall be 6.93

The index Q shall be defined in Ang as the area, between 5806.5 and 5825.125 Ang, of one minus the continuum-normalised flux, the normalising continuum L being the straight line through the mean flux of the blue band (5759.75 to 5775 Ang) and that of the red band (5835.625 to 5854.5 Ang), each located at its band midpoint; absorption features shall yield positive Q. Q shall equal -0.4 Ang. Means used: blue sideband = 6.98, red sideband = 7.07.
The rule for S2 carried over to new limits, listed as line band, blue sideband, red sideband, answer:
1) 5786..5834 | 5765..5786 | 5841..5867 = -1.1 Ang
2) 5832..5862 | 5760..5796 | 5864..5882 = -0.1 Ang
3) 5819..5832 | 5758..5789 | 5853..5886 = -0.5 Ang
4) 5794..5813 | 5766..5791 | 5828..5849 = -0.7 Ang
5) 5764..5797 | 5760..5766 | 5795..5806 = 0.8 Ang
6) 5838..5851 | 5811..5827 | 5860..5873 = -0.3 Ang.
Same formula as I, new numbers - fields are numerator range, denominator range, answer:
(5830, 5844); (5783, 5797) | 1.04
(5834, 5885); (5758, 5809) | 1.02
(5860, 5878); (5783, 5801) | 1.02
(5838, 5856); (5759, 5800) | 1.04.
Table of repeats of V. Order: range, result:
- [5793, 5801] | 7.25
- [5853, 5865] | 6.74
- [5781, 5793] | 6.65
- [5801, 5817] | 7.14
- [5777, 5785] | 6.84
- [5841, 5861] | 6.97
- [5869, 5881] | 7.01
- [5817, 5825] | 7.27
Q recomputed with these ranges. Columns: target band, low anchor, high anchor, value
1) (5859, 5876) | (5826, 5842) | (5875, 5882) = 0.3 Ang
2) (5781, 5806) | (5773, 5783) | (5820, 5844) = 0.0 Ang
